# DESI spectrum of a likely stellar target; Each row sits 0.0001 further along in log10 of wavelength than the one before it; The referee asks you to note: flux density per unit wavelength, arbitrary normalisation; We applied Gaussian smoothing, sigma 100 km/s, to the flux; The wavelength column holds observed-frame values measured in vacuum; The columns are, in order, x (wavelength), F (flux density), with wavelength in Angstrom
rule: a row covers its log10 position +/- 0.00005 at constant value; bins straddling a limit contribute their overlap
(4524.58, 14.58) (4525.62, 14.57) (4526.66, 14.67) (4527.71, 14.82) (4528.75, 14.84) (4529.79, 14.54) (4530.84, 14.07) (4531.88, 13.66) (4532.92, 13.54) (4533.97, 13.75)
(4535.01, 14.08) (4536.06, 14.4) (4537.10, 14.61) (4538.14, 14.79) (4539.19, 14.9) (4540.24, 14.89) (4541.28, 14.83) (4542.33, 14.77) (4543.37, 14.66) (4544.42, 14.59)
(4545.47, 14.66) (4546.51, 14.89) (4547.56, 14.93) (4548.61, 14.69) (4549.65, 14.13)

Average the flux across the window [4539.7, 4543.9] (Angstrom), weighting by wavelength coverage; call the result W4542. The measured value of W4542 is 14.8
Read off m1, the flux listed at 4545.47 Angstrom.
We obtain 14.66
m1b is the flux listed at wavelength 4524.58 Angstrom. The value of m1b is 14.58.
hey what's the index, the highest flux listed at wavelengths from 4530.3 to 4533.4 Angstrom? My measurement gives 14.07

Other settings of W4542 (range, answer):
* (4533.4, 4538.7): 14.3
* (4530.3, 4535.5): 13.8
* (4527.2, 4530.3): 14.8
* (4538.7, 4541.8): 14.9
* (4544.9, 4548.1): 14.8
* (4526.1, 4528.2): 14.7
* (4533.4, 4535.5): 13.9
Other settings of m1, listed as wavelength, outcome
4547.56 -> 14.93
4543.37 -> 14.66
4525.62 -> 14.57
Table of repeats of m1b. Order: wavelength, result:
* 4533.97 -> 13.75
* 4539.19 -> 14.9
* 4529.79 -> 14.54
